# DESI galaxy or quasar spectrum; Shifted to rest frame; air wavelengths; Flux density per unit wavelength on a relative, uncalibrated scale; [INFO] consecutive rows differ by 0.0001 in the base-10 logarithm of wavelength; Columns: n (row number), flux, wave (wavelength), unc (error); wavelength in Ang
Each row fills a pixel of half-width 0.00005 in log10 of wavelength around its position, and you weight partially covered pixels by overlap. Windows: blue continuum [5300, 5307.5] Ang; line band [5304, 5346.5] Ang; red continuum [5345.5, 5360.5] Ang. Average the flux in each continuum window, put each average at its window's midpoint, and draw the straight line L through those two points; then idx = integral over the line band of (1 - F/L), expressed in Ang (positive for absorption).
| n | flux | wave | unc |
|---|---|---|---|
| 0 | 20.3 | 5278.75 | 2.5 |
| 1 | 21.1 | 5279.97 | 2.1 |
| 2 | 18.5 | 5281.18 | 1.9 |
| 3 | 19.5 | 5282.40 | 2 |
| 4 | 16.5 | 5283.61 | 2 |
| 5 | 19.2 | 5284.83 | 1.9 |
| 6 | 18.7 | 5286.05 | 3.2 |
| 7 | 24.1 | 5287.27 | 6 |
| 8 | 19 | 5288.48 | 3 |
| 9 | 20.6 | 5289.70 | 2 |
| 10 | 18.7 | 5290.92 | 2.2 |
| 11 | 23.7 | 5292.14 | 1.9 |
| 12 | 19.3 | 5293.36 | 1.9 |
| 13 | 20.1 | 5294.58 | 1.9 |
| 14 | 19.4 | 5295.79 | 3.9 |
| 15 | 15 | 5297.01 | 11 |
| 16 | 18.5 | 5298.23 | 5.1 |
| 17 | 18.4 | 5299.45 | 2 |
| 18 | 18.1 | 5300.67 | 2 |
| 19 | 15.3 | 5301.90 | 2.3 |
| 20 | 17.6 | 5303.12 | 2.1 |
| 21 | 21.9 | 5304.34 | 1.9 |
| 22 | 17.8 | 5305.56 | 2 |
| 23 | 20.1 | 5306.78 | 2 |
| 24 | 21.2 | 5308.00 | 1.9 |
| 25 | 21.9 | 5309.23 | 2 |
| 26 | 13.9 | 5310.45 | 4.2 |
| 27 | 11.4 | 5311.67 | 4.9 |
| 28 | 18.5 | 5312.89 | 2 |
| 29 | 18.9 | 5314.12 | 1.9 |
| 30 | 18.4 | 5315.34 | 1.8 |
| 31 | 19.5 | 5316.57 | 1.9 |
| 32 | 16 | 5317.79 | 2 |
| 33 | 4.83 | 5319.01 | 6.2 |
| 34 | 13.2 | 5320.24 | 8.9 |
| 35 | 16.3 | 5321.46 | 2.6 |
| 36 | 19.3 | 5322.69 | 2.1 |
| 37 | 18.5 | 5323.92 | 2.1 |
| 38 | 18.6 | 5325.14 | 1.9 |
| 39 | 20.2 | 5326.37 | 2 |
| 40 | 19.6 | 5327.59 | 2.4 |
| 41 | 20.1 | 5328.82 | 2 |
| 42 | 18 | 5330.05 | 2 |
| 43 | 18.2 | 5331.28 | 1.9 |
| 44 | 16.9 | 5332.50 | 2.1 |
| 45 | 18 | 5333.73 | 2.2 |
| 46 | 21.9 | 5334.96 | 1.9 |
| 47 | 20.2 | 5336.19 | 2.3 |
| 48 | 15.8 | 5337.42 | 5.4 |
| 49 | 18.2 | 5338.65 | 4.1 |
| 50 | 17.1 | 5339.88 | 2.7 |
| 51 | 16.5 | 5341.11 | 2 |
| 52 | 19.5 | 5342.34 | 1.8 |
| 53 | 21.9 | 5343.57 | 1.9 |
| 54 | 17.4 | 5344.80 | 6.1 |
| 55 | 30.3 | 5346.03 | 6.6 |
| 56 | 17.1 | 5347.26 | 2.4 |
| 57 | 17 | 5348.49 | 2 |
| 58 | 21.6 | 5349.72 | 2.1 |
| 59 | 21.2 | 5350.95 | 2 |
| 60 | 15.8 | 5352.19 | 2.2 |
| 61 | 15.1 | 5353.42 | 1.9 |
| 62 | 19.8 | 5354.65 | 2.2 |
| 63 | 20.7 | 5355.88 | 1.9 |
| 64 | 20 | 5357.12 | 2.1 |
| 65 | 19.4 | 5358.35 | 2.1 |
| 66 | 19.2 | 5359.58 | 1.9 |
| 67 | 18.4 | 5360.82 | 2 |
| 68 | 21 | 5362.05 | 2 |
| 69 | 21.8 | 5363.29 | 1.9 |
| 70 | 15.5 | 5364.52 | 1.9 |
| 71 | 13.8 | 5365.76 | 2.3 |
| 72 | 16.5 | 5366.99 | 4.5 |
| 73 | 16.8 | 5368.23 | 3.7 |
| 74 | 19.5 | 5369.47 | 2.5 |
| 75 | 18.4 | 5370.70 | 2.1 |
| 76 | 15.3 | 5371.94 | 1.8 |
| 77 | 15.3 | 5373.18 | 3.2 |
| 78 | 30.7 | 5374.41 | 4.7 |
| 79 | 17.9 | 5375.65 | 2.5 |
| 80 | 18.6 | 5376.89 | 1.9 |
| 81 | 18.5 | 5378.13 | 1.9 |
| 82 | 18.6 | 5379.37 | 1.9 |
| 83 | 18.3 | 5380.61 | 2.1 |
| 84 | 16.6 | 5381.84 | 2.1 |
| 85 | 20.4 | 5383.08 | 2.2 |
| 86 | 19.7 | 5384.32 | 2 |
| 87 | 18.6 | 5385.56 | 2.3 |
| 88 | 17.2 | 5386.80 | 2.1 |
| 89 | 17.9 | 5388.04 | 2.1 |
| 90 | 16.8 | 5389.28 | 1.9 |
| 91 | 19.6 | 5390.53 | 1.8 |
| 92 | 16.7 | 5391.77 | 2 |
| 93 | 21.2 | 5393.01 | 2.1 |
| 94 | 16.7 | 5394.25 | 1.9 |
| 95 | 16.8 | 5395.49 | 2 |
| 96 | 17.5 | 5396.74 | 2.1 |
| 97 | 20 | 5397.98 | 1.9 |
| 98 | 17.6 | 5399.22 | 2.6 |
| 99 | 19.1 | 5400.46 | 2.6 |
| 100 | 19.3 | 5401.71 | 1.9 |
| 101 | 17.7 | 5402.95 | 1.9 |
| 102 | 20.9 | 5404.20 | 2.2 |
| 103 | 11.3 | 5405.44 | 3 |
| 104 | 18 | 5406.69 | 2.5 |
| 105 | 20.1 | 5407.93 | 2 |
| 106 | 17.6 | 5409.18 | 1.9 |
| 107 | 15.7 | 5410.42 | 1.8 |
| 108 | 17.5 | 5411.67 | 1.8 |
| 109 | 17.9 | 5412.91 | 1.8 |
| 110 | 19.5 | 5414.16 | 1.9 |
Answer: 1.8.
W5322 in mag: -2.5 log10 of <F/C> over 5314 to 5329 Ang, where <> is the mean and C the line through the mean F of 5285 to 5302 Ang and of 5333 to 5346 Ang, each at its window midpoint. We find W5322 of 0.13 mag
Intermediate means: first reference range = 19.3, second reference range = 19.1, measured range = 17.1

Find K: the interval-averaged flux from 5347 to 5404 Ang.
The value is 18.5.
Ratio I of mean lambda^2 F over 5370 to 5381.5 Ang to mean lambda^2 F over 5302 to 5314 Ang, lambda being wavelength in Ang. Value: 1.07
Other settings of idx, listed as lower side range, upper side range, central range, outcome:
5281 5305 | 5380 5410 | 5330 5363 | -1.0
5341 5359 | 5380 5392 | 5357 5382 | 0.4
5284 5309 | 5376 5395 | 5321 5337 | 0.1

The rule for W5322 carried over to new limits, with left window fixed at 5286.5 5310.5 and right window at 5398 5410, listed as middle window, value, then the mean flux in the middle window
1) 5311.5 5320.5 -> 0.24 mag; 15.3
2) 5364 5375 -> 0.03 mag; 18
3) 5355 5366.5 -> -0.02 mag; 18.9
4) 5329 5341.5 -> 0.04 mag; 18.2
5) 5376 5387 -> -0.01 mag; 18.5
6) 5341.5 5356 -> -0.06 mag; 19.7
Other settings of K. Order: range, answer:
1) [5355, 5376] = 18.9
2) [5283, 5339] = 18.2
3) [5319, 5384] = 18.6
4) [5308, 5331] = 17.2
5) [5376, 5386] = 18.6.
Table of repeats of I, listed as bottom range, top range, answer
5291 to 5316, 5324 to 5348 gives 1.05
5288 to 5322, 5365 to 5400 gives 1.06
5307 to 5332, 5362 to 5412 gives 1.07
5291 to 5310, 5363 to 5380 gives 0.98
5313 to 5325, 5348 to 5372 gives 1.15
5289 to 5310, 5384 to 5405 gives 0.99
